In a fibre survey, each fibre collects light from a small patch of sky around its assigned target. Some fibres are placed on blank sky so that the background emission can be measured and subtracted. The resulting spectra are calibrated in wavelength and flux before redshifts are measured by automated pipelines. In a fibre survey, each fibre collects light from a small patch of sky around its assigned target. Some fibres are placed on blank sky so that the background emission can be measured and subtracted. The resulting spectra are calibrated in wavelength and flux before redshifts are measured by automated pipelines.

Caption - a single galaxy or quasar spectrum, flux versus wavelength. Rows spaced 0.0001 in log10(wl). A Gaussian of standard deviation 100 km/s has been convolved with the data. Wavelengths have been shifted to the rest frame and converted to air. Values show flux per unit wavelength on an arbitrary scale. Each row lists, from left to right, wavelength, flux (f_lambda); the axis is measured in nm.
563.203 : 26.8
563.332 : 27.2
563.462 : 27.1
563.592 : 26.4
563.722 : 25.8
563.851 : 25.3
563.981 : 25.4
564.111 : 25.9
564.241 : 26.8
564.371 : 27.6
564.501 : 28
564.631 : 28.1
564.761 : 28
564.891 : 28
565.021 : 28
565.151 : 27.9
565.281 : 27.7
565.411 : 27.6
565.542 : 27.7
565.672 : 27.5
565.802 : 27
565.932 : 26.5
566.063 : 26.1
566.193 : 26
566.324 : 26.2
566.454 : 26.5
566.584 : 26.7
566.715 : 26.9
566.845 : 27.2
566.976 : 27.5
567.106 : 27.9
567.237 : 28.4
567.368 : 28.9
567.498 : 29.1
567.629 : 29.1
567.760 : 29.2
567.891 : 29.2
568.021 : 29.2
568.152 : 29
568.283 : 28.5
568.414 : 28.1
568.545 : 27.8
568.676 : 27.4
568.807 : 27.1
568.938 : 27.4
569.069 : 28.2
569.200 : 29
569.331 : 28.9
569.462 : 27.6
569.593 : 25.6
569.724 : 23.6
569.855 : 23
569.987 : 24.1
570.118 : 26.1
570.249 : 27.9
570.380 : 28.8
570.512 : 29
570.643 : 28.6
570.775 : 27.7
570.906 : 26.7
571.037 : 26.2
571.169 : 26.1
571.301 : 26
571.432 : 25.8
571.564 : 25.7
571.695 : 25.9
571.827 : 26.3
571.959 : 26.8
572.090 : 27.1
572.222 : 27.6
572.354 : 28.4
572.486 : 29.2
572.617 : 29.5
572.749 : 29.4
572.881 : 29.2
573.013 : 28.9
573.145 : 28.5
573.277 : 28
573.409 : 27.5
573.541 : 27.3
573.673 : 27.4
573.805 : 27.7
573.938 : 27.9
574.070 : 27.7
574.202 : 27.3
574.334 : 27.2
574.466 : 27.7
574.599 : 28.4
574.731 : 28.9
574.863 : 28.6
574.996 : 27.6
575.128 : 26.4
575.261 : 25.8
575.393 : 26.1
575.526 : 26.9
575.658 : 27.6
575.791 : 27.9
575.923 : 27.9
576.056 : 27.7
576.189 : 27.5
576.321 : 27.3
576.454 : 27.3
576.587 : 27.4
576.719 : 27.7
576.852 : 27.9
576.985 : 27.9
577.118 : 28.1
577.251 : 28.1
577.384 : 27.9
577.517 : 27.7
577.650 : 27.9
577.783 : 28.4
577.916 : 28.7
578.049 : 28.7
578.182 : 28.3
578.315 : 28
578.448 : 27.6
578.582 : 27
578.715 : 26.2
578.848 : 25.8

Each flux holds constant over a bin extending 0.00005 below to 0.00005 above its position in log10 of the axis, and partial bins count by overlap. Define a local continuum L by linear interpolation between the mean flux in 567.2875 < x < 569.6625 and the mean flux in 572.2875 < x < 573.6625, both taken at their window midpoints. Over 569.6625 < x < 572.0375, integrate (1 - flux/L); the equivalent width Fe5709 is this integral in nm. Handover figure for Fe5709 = 0.17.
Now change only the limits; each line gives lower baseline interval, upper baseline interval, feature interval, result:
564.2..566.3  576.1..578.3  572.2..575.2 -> -0.04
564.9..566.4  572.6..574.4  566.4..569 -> -0.06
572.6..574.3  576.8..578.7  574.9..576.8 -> 0.05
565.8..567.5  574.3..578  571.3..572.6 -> 0.02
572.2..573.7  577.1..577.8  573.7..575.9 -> 0.06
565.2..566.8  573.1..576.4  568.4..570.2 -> 0.03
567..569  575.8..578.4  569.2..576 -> 0.20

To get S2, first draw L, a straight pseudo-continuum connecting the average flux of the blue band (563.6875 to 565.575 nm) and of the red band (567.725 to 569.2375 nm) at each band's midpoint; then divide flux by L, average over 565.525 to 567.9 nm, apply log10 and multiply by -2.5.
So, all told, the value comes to 0.01 mag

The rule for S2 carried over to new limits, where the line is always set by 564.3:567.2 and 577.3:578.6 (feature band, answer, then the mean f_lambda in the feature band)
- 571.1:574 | 0.007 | 27.5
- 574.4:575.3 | 0.008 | 27.7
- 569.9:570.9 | 0.011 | 27.3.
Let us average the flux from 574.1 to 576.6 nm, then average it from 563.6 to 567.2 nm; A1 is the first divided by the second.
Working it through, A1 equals 1.02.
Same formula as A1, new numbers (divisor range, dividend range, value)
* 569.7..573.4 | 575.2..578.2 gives 1.02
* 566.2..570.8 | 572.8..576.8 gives 1.00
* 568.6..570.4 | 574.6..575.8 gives 1.02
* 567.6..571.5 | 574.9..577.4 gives 1.00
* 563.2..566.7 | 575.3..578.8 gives 1.03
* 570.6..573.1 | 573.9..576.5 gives 1.00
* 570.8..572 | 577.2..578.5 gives 1.07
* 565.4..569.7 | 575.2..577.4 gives 0.99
